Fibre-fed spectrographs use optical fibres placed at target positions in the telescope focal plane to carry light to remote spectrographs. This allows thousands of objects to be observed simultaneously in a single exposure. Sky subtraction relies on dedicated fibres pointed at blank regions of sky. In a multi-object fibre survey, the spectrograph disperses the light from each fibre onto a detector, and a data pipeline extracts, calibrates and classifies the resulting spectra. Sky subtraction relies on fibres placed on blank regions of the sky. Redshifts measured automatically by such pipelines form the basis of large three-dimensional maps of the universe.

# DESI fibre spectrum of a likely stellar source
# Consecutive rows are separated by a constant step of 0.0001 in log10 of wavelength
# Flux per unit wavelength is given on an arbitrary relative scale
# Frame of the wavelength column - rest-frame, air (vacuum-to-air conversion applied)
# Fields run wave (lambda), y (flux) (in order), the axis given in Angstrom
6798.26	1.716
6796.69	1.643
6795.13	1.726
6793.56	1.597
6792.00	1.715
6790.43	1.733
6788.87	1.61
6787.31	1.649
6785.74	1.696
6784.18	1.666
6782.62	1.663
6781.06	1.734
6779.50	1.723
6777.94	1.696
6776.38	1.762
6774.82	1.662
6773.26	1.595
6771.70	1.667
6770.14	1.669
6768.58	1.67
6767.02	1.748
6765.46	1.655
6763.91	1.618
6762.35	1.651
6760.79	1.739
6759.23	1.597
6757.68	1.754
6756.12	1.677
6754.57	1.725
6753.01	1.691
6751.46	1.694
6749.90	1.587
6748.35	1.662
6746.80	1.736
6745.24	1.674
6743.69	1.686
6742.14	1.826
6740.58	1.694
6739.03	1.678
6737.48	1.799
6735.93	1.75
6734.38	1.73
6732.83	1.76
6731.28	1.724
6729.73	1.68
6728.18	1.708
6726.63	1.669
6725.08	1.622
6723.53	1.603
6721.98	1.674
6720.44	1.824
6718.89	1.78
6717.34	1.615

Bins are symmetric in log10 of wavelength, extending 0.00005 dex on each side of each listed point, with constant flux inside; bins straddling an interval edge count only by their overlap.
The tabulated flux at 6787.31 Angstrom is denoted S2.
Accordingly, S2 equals 1.649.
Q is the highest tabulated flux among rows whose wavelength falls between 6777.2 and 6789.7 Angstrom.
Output 1.734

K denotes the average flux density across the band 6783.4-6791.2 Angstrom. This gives 1.67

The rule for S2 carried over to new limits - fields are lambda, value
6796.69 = 1.643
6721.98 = 1.674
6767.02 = 1.748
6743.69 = 1.686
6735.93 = 1.75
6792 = 1.715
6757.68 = 1.754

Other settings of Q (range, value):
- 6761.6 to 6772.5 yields 1.748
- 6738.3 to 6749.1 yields 1.826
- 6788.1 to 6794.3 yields 1.733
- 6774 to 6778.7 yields 1.762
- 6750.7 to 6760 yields 1.754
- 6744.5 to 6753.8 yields 1.736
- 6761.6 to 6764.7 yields 1.651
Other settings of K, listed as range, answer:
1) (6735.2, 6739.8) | 1.74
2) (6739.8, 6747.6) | 1.72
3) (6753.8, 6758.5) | 1.72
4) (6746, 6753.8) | 1.67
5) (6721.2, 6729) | 1.66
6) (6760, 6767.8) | 1.68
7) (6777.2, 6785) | 1.7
